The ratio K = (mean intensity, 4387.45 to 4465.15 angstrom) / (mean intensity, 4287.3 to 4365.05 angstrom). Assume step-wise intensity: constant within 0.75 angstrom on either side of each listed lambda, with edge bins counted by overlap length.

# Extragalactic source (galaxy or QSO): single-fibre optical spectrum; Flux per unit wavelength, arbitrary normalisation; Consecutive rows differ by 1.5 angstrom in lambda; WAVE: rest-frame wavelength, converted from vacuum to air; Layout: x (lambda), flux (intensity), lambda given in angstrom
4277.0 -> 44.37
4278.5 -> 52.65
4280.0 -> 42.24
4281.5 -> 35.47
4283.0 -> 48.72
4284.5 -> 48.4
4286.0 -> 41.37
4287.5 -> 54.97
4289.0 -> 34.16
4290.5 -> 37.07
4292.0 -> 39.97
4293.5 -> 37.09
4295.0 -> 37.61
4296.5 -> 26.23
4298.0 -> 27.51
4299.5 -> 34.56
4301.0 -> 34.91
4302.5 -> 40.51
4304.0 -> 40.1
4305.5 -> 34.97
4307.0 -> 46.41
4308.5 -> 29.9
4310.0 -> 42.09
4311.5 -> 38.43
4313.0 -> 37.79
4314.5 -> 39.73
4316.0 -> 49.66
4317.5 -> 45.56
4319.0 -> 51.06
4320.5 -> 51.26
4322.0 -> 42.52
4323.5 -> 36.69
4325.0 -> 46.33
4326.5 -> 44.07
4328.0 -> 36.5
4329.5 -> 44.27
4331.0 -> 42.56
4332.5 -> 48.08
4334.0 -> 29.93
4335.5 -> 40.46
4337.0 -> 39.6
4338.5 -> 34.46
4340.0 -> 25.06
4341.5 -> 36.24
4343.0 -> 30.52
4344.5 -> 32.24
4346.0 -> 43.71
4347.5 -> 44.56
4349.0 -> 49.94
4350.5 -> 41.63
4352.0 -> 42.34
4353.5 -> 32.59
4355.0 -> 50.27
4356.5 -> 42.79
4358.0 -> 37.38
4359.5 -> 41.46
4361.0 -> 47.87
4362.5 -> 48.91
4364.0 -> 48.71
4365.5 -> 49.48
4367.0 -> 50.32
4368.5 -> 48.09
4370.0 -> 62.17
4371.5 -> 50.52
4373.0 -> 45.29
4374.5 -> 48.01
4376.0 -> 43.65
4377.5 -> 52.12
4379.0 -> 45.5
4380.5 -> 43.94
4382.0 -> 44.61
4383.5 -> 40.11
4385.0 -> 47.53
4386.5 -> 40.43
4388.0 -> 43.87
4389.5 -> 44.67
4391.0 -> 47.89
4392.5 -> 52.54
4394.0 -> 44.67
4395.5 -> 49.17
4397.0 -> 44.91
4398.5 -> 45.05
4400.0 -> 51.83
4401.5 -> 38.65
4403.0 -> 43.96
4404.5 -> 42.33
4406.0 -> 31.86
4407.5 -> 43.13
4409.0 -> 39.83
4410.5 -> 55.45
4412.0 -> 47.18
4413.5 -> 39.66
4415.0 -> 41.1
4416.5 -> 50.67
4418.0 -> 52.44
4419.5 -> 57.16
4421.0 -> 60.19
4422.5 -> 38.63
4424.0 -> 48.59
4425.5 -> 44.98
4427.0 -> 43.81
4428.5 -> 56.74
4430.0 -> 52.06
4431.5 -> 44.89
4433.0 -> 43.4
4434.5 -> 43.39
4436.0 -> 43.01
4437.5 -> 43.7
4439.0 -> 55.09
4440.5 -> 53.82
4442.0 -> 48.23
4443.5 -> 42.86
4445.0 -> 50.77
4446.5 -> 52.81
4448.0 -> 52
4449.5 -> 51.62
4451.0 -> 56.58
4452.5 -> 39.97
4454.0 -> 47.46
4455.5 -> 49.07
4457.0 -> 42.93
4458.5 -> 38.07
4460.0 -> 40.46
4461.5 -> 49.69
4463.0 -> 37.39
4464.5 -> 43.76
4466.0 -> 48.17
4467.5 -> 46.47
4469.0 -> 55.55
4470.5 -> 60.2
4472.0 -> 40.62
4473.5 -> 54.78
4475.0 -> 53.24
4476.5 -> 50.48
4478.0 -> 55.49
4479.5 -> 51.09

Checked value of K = 1.16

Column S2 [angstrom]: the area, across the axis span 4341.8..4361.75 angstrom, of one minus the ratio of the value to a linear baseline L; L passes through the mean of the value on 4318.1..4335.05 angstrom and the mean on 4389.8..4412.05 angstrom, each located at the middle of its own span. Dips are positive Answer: 1.15 angstrom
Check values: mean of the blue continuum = 43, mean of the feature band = 41.2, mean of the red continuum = 45.2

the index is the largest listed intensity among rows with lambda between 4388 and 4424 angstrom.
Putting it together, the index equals 60.19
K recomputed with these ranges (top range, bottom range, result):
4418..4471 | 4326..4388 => 1.12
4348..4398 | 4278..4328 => 1.13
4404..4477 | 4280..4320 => 1.19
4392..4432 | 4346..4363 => 1.07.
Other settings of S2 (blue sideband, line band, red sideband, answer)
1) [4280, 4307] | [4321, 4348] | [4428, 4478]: 1.5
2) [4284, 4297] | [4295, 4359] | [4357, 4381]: 5.6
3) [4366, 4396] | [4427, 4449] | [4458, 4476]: -0.6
